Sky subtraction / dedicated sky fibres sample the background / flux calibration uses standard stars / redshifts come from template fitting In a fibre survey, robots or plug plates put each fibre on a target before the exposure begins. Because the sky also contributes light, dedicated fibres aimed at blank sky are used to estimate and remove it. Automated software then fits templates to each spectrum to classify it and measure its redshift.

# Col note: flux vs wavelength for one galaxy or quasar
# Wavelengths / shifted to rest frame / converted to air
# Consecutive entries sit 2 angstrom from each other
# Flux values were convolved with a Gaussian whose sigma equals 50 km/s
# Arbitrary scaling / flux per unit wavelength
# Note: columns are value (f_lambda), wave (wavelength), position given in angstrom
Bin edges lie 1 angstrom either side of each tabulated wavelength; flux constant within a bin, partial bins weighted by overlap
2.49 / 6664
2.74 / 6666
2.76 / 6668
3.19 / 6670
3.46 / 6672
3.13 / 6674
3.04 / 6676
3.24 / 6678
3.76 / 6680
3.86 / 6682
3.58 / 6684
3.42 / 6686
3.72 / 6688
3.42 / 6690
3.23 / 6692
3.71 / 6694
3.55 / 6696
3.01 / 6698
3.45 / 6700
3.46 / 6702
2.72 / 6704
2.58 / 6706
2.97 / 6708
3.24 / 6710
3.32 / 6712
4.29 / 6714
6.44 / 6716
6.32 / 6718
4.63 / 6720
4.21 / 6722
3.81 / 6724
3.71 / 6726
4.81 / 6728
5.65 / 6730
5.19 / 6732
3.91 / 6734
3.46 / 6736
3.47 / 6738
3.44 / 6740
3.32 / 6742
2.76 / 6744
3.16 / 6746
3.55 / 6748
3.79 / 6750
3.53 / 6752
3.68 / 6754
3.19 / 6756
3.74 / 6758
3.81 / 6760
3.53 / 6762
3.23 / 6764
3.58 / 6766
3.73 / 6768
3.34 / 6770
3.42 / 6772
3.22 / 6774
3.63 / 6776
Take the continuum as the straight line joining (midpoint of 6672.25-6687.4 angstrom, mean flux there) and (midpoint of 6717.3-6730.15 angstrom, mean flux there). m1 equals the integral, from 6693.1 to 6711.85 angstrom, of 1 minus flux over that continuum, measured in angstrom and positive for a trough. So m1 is 4.0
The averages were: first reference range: 3.44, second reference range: 4.64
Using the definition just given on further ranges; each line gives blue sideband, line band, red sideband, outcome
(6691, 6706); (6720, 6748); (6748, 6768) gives -4.0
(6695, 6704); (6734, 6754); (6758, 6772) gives 0.2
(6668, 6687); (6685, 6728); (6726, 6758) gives -2.7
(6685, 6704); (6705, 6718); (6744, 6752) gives -2.3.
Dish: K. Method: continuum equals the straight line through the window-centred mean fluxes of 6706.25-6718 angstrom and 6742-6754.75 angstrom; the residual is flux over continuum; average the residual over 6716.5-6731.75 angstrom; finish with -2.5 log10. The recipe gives -0.23 mag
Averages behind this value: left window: 4.15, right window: 3.4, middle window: 4.81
